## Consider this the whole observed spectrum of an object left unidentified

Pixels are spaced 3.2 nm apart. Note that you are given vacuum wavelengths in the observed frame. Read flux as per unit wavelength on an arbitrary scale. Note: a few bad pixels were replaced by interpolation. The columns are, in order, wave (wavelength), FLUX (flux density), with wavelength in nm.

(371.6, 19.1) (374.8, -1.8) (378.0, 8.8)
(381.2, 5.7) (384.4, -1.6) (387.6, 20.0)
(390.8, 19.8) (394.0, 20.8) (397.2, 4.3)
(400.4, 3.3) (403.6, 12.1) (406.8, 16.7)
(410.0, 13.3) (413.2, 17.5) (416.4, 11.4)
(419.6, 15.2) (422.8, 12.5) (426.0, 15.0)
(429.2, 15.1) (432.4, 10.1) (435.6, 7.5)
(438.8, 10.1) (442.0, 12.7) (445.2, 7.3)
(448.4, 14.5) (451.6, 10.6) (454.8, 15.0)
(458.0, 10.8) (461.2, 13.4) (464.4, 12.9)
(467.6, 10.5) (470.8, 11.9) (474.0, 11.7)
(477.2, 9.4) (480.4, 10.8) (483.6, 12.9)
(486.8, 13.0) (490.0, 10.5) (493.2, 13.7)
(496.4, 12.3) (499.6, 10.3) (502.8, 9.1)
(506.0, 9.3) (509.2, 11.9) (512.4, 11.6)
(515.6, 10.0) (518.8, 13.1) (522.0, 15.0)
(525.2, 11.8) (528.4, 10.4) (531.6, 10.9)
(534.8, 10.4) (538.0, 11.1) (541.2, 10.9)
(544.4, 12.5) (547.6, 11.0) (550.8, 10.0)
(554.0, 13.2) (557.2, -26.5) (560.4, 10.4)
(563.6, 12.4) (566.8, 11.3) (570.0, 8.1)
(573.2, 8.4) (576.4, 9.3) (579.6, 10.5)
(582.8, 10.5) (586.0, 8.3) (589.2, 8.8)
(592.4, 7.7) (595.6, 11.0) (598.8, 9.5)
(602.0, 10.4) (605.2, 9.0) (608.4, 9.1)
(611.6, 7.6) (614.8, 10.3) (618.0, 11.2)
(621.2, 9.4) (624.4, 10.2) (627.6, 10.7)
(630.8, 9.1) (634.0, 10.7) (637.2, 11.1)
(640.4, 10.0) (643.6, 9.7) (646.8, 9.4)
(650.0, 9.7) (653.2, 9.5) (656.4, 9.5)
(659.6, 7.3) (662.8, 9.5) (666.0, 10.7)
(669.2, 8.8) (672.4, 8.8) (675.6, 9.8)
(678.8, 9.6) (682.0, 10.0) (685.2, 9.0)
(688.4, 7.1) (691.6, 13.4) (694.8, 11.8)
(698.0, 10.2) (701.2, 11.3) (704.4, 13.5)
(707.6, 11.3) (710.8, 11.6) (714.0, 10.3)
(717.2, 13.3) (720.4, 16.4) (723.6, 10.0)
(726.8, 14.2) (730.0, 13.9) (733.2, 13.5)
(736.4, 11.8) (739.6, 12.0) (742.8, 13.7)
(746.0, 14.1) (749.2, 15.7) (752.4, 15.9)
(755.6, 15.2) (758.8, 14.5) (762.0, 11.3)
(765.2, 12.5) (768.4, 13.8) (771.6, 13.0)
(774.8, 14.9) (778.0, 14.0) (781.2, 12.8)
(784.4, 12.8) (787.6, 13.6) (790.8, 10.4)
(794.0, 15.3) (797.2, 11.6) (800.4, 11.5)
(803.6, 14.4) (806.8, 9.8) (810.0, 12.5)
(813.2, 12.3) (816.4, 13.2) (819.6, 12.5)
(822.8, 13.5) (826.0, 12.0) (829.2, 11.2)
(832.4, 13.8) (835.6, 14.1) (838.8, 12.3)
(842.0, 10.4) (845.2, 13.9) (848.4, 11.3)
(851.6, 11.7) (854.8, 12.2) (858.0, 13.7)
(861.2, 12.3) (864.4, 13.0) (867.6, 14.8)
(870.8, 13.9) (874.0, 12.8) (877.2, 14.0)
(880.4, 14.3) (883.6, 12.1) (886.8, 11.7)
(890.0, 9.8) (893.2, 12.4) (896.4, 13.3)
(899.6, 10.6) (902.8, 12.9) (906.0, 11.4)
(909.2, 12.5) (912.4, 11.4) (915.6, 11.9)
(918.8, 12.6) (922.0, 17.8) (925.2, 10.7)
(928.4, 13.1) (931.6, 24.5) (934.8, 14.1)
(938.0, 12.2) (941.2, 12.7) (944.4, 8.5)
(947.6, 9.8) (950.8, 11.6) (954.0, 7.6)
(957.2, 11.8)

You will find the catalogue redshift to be 0.86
